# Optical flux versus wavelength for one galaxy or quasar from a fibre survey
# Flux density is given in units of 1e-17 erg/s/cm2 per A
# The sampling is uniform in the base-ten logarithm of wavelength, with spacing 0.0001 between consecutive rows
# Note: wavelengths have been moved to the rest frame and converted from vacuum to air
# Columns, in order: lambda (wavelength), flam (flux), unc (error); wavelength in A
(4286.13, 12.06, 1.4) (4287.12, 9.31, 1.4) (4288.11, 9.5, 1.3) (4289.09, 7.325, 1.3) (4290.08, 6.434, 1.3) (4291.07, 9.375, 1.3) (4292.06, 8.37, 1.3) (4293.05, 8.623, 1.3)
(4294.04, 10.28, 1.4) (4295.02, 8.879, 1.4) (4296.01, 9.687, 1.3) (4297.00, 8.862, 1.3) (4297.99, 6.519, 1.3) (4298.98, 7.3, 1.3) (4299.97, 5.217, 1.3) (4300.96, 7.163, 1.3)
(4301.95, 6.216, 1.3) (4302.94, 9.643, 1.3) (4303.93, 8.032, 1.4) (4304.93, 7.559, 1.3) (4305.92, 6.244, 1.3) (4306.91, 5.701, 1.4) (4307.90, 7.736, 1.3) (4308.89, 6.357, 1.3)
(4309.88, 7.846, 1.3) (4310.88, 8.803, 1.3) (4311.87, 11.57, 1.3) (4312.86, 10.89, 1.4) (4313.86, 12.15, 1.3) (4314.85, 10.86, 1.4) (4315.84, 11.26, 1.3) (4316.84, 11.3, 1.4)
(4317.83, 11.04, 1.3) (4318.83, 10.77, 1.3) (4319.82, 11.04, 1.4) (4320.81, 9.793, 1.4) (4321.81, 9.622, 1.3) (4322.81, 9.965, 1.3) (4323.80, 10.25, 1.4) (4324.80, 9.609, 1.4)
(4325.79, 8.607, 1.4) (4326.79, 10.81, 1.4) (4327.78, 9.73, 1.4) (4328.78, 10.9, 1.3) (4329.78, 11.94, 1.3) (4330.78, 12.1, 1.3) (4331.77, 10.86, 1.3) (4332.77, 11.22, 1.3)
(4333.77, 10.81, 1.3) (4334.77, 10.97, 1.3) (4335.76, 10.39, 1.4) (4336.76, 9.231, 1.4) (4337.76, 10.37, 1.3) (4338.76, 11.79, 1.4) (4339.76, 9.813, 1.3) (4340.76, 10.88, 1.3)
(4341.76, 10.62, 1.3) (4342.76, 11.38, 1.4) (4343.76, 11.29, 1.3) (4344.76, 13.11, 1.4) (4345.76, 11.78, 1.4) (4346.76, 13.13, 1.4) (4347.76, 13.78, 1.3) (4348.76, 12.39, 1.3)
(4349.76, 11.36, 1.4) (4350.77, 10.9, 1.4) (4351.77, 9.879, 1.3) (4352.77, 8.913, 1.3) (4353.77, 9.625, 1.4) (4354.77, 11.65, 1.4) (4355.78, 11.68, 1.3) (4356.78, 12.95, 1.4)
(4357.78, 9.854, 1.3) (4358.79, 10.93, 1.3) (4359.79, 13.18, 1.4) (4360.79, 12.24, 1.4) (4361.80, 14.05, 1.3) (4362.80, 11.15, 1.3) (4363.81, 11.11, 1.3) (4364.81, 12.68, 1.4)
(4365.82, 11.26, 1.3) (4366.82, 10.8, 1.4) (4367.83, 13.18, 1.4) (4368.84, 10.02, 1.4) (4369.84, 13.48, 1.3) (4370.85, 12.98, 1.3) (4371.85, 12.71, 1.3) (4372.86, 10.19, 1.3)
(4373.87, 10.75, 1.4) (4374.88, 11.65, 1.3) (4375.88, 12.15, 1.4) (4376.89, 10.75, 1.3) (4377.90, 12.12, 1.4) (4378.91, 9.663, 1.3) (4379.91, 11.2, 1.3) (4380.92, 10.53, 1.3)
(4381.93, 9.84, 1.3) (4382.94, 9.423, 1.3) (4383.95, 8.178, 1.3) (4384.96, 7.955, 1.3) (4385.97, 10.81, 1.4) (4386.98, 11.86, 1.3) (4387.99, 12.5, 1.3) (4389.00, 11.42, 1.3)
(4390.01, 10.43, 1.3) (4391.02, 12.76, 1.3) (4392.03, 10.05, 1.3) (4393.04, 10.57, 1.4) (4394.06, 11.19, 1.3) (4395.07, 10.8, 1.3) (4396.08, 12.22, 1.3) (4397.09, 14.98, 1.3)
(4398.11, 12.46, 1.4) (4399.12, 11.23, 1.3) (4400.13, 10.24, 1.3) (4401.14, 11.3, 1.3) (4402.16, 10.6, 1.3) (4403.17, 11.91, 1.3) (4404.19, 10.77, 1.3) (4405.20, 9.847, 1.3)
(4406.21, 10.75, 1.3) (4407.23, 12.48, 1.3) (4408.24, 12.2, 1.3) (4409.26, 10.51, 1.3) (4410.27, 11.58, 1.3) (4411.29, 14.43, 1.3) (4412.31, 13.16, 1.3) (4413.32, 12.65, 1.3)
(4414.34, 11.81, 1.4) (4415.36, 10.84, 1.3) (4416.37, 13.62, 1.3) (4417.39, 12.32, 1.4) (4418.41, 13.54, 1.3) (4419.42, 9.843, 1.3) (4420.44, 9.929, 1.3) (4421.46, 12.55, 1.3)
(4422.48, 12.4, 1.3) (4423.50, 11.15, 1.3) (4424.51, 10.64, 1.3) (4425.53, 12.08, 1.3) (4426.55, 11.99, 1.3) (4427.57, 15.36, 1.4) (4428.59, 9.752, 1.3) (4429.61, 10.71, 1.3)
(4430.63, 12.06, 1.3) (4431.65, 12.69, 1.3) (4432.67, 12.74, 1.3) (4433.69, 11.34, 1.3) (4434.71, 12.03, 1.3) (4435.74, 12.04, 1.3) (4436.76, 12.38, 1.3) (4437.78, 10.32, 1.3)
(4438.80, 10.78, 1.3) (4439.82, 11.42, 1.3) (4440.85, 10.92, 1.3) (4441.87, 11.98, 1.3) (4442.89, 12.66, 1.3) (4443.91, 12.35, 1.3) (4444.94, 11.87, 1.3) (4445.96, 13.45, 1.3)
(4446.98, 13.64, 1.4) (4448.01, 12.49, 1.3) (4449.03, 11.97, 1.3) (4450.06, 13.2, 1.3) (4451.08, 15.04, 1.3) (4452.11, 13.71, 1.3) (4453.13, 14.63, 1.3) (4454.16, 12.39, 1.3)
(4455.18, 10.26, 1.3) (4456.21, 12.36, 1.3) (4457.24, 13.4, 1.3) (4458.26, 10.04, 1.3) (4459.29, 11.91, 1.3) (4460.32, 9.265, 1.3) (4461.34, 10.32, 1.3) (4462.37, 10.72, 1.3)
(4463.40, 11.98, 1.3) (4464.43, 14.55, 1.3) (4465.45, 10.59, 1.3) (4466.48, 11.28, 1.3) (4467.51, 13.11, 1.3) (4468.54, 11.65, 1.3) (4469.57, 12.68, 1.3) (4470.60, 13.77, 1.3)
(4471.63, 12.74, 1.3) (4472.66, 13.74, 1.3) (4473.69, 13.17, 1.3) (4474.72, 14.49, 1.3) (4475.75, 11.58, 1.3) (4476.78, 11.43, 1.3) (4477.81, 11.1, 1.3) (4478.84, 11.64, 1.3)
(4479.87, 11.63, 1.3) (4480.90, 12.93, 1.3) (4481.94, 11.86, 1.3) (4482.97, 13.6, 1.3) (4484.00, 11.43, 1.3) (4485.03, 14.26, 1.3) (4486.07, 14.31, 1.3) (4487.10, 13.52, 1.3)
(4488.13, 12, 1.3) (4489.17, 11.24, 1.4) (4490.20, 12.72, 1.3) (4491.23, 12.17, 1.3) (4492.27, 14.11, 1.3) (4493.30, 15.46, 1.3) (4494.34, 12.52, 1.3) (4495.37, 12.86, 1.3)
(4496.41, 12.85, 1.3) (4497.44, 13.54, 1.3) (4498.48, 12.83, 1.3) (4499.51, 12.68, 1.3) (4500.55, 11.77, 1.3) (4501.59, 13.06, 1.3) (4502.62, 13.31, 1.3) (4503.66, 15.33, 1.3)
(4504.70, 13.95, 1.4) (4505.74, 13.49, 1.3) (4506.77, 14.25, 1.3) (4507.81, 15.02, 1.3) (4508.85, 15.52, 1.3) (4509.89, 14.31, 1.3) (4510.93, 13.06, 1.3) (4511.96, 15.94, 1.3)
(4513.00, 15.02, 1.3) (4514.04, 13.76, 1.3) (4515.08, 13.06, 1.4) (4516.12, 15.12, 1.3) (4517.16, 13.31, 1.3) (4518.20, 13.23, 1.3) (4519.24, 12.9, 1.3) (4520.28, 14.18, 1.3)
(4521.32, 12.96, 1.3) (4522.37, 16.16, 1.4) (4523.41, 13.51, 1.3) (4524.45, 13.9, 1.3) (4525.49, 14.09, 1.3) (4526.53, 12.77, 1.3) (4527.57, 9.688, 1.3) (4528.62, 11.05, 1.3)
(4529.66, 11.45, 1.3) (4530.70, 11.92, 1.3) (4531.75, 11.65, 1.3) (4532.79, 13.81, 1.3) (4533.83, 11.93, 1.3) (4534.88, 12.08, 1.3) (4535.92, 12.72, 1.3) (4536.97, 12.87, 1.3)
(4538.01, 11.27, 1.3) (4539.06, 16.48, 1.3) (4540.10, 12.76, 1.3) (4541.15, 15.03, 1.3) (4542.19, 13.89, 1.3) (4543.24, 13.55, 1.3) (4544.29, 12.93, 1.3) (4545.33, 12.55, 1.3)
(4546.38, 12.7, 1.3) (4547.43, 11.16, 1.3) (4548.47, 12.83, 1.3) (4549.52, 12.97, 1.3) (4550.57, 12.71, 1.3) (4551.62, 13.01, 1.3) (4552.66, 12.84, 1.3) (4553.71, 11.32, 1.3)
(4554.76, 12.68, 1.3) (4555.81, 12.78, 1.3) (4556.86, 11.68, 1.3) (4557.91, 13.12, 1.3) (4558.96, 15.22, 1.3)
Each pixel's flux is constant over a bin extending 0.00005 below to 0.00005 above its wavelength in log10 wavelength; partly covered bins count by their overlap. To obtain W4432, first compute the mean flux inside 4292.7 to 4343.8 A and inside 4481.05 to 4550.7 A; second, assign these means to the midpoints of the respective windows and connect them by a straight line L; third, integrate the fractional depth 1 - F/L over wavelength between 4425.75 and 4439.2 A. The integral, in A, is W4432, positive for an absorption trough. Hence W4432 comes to -0.2 A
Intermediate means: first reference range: 9.62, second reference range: 13.2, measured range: 11.9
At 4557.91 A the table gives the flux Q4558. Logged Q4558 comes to 13.12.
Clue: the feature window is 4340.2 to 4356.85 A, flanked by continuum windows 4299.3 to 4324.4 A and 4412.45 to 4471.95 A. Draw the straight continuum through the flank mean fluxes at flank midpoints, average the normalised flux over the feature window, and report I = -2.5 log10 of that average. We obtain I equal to -0.16 mag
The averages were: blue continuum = 9.07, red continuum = 12.1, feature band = 11.4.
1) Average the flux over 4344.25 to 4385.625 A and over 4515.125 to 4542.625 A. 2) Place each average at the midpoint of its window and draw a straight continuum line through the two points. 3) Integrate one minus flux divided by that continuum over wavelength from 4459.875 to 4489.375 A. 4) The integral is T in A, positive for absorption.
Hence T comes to 0.5 A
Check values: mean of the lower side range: 11.3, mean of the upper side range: 13.1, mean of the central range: 12.3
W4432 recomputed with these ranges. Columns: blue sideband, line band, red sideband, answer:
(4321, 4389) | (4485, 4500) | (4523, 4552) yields -0.9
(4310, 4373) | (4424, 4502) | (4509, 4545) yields 1.3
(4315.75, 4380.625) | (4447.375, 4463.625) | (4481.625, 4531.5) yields 0.7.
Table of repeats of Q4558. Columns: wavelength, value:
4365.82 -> 11.26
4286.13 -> 12.06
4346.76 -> 13.13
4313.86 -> 12.15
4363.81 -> 11.11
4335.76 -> 10.39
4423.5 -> 11.15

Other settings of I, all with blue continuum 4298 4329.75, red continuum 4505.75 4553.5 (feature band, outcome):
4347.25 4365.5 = -0.16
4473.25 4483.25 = 0.00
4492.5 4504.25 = -0.05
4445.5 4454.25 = -0.14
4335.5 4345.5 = -0.13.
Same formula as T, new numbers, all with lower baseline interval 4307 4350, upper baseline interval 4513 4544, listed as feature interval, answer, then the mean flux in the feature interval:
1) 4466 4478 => -0.1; 12.6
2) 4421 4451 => -0.2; 12.1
